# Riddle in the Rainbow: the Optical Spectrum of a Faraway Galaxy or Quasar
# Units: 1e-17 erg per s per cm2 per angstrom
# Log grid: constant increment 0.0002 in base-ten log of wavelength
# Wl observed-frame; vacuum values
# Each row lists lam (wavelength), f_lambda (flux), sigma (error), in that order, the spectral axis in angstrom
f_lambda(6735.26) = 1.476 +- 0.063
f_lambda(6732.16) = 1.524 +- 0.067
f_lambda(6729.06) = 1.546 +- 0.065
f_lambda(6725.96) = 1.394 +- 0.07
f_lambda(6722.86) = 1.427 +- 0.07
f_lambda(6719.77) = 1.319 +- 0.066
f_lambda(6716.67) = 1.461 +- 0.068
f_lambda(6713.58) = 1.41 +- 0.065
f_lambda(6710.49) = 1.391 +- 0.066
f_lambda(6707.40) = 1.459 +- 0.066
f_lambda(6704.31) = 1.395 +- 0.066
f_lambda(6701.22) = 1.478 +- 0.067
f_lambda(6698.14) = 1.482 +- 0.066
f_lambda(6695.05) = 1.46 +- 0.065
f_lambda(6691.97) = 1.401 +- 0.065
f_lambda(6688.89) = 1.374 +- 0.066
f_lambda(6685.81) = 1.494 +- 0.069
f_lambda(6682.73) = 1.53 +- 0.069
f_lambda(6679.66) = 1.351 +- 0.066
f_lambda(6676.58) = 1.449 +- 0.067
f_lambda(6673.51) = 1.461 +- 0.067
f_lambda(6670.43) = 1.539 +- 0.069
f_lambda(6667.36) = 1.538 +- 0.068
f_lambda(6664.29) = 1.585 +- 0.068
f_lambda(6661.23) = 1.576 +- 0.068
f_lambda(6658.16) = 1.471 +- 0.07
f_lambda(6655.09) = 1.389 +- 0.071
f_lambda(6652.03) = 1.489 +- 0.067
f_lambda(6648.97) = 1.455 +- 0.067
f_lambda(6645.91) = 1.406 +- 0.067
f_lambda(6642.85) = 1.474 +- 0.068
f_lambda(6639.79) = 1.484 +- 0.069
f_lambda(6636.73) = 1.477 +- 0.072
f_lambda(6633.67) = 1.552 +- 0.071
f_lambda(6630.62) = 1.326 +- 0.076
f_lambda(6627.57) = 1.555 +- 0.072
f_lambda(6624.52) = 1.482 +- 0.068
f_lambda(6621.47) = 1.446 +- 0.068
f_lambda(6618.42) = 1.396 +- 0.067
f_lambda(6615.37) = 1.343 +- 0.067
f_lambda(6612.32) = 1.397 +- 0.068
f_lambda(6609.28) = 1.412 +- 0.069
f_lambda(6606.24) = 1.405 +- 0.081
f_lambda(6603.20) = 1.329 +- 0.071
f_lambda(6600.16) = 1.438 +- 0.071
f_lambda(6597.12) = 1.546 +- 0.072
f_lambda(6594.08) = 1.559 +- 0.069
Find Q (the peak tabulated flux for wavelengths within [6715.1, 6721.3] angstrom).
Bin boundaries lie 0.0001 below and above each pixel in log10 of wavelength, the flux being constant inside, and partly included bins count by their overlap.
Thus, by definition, 1.461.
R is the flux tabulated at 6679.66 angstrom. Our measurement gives 1.351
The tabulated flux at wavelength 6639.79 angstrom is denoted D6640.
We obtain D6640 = 1.484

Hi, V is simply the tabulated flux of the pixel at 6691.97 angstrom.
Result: 1.401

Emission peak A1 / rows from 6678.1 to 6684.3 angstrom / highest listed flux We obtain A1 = 1.53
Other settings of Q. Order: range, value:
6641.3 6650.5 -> 1.474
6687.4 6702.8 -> 1.482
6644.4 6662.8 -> 1.576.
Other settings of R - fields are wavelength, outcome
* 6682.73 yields 1.53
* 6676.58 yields 1.449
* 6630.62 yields 1.326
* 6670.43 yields 1.539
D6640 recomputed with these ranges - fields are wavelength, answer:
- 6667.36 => 1.538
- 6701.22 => 1.478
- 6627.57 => 1.555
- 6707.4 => 1.459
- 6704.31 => 1.395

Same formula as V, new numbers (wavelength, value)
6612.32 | 1.397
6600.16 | 1.438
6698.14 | 1.482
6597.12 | 1.546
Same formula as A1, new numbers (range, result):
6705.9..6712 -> 1.459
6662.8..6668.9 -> 1.585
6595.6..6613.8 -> 1.546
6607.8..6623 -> 1.446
